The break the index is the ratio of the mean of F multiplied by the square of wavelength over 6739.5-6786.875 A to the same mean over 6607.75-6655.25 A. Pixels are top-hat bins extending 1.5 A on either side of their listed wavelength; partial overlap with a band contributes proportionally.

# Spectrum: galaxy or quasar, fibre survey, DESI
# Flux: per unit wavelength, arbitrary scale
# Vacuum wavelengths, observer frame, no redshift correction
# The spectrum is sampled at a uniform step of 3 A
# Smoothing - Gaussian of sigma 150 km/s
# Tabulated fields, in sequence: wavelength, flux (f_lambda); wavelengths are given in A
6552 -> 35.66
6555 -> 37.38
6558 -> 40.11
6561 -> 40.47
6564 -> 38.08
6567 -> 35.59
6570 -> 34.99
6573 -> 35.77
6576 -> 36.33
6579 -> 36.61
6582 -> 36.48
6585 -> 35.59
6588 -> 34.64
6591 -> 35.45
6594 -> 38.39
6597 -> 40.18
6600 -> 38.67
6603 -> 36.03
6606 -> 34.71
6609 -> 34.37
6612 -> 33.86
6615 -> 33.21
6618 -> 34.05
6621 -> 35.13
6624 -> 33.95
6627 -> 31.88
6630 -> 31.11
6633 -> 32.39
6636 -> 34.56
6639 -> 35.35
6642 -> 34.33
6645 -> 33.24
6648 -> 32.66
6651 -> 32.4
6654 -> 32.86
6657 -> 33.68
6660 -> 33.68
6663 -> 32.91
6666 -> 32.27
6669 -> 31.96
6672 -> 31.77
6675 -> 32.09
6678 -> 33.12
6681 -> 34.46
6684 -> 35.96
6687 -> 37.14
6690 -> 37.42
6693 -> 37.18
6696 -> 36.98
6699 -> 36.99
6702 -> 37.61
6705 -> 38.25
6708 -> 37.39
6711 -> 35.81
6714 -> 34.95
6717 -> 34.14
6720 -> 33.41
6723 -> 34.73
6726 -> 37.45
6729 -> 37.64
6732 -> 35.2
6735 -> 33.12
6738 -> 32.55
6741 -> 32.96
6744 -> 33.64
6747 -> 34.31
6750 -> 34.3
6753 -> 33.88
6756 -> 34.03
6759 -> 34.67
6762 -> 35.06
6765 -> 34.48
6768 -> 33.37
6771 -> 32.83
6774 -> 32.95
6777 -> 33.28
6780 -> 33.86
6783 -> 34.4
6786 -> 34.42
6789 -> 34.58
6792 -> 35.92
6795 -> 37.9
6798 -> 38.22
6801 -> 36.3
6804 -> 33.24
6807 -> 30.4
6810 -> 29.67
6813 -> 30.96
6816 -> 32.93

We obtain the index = 1.1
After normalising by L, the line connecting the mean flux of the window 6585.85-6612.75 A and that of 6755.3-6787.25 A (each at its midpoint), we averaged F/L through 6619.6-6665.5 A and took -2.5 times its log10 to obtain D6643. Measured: 0.08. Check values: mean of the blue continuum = 36.3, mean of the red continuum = 33.9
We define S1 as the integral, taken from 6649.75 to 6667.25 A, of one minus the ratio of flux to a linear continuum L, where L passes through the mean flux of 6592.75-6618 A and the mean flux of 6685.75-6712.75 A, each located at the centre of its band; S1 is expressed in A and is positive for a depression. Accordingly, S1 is 1.76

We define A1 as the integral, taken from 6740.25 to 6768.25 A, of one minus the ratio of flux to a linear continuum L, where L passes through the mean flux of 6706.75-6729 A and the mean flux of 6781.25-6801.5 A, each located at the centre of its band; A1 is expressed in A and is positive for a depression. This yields 1.3 A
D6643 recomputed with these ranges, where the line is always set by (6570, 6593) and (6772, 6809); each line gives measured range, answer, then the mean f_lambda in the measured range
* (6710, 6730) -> -0.01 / 35.4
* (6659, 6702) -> 0.02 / 34.7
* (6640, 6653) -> 0.07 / 33.2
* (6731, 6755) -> 0.04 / 33.7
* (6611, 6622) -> 0.05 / 34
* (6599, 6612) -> 0.00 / 35.6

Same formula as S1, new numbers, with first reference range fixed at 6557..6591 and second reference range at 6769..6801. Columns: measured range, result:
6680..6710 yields -1.11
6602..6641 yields 2.59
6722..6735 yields -0.22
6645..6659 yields 1.19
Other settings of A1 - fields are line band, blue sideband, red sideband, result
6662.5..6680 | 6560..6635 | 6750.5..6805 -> 1.4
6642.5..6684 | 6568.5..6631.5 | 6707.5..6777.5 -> 2.3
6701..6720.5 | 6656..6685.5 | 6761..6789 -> -1.5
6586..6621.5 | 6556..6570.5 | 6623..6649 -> -0.4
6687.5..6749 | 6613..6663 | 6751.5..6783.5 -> -3.5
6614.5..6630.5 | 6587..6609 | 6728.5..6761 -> 1.3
